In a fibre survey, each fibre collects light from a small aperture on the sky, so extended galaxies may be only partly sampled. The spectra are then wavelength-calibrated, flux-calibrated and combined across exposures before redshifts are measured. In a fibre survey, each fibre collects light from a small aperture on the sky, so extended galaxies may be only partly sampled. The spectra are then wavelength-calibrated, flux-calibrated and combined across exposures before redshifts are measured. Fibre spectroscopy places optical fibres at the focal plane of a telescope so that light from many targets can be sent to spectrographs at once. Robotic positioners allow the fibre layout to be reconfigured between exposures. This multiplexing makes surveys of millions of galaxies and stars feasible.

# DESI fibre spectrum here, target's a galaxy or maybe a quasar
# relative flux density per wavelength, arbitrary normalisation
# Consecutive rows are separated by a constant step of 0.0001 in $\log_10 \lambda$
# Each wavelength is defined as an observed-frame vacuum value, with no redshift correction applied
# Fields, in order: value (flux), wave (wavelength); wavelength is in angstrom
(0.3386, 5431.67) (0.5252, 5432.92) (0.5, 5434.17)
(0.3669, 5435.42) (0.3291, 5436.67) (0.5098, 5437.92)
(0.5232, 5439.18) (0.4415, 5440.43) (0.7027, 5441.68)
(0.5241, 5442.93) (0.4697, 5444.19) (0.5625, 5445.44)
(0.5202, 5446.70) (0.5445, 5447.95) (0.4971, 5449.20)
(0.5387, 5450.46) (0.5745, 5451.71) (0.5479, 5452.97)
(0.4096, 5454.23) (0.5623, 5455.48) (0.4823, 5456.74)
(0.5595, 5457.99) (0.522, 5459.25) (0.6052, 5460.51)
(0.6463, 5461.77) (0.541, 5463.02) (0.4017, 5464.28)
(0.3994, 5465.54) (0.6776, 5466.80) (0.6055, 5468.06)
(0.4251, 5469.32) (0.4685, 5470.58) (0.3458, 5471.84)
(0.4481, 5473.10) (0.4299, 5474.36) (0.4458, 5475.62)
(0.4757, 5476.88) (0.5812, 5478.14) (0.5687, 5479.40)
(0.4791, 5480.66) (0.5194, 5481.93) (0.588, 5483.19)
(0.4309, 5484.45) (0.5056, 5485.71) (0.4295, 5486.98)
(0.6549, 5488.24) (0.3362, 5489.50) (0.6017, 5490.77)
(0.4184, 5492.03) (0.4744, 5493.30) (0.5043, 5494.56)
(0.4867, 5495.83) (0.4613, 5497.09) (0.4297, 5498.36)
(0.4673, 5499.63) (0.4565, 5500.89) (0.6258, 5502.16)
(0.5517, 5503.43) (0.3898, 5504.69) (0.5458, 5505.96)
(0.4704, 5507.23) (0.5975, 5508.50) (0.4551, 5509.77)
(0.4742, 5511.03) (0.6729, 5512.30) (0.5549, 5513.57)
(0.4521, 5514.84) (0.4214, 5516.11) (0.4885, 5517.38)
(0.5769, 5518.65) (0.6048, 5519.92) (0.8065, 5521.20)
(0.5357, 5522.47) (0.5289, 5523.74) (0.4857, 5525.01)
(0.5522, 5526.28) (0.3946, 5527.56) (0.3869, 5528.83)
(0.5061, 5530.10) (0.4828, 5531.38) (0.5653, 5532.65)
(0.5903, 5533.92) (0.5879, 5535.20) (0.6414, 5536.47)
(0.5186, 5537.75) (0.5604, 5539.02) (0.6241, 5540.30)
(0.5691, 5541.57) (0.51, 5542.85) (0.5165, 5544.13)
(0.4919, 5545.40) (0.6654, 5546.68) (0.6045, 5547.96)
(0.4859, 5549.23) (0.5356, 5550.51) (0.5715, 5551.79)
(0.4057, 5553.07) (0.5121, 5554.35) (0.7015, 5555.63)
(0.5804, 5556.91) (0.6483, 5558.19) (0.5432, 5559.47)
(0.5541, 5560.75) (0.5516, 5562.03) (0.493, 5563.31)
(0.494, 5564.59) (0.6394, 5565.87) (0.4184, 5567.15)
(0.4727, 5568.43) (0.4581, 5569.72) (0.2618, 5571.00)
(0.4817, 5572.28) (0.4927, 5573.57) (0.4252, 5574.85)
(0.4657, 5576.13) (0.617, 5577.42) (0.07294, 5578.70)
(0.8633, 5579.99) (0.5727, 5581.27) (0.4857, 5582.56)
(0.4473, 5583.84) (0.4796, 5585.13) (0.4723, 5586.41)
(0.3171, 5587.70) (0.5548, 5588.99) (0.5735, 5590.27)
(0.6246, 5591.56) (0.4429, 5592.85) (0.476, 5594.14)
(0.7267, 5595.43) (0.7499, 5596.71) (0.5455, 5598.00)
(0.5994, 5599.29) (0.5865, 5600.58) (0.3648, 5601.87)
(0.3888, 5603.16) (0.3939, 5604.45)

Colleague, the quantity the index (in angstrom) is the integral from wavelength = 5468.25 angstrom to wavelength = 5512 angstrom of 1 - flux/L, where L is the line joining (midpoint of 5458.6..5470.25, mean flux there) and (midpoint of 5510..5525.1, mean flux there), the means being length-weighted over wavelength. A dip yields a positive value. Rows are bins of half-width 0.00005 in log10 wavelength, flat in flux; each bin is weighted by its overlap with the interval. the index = 4.3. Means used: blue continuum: 0.534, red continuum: 0.55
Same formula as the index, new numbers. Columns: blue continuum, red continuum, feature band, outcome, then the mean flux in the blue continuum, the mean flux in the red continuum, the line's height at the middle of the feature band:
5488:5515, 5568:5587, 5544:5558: -2.2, 0.502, 0.471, 0.482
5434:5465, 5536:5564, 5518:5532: 0.4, 0.515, 0.558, 0.547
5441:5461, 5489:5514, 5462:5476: 1.3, 0.538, 0.499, 0.524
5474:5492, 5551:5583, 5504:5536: -1.2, 0.502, 0.511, 0.506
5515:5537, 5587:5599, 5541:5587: 2.7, 0.536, 0.558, 0.548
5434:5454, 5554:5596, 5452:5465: -0.5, 0.508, 0.512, 0.508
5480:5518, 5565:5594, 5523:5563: -4.4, 0.498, 0.484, 0.49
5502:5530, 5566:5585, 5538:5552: -1.6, 0.524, 0.472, 0.499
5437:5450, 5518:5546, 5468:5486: 1.7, 0.525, 0.547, 0.533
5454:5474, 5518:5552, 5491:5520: 1.6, 0.507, 0.552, 0.533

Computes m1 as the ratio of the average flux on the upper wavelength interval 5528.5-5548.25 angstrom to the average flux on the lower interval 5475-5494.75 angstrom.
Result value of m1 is 1.1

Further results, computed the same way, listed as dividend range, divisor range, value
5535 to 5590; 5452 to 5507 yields 1.04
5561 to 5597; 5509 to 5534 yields 0.96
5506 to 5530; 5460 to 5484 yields 1.04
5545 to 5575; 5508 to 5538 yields 0.97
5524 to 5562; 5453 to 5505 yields 1.09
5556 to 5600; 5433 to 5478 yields 1.03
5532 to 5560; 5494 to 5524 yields 1.08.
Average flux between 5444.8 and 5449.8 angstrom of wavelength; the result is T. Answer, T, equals 0.532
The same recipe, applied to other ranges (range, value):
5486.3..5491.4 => 0.505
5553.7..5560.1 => 0.597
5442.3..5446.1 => 0.518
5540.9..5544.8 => 0.533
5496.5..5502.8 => 0.488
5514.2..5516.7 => 0.437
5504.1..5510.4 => 0.492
